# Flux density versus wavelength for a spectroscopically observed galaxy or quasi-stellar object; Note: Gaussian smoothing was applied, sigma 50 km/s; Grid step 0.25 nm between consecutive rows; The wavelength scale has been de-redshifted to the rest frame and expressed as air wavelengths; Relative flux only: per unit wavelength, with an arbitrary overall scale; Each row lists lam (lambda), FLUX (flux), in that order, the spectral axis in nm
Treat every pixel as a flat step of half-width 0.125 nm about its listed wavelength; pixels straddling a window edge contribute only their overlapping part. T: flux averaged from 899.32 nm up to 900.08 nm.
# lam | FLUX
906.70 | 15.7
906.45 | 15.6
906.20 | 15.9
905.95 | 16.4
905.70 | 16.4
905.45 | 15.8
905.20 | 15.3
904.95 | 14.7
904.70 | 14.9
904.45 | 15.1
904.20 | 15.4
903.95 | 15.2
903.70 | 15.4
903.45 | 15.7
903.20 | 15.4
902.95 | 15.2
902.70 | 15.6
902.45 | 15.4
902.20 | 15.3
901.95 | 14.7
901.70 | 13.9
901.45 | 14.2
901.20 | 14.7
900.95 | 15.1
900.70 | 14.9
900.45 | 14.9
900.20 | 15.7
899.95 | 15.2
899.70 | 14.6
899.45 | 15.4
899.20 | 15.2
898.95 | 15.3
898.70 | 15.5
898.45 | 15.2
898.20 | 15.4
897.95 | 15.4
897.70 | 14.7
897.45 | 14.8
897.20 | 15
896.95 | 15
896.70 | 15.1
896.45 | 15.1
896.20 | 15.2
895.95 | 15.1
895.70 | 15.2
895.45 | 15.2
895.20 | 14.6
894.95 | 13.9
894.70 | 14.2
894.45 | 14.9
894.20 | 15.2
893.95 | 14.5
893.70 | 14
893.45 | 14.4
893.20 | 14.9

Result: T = 15.1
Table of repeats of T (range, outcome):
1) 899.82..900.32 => 15.4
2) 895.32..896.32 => 15.2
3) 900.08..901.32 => 15.1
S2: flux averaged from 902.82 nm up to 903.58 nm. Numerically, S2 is 15.4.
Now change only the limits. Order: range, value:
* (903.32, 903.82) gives 15.6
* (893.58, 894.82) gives 14.6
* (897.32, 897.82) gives 14.8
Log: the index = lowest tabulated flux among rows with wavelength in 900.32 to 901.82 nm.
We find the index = 13.9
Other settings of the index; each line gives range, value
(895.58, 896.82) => 15.1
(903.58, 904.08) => 15.2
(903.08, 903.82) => 15.4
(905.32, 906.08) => 15.8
